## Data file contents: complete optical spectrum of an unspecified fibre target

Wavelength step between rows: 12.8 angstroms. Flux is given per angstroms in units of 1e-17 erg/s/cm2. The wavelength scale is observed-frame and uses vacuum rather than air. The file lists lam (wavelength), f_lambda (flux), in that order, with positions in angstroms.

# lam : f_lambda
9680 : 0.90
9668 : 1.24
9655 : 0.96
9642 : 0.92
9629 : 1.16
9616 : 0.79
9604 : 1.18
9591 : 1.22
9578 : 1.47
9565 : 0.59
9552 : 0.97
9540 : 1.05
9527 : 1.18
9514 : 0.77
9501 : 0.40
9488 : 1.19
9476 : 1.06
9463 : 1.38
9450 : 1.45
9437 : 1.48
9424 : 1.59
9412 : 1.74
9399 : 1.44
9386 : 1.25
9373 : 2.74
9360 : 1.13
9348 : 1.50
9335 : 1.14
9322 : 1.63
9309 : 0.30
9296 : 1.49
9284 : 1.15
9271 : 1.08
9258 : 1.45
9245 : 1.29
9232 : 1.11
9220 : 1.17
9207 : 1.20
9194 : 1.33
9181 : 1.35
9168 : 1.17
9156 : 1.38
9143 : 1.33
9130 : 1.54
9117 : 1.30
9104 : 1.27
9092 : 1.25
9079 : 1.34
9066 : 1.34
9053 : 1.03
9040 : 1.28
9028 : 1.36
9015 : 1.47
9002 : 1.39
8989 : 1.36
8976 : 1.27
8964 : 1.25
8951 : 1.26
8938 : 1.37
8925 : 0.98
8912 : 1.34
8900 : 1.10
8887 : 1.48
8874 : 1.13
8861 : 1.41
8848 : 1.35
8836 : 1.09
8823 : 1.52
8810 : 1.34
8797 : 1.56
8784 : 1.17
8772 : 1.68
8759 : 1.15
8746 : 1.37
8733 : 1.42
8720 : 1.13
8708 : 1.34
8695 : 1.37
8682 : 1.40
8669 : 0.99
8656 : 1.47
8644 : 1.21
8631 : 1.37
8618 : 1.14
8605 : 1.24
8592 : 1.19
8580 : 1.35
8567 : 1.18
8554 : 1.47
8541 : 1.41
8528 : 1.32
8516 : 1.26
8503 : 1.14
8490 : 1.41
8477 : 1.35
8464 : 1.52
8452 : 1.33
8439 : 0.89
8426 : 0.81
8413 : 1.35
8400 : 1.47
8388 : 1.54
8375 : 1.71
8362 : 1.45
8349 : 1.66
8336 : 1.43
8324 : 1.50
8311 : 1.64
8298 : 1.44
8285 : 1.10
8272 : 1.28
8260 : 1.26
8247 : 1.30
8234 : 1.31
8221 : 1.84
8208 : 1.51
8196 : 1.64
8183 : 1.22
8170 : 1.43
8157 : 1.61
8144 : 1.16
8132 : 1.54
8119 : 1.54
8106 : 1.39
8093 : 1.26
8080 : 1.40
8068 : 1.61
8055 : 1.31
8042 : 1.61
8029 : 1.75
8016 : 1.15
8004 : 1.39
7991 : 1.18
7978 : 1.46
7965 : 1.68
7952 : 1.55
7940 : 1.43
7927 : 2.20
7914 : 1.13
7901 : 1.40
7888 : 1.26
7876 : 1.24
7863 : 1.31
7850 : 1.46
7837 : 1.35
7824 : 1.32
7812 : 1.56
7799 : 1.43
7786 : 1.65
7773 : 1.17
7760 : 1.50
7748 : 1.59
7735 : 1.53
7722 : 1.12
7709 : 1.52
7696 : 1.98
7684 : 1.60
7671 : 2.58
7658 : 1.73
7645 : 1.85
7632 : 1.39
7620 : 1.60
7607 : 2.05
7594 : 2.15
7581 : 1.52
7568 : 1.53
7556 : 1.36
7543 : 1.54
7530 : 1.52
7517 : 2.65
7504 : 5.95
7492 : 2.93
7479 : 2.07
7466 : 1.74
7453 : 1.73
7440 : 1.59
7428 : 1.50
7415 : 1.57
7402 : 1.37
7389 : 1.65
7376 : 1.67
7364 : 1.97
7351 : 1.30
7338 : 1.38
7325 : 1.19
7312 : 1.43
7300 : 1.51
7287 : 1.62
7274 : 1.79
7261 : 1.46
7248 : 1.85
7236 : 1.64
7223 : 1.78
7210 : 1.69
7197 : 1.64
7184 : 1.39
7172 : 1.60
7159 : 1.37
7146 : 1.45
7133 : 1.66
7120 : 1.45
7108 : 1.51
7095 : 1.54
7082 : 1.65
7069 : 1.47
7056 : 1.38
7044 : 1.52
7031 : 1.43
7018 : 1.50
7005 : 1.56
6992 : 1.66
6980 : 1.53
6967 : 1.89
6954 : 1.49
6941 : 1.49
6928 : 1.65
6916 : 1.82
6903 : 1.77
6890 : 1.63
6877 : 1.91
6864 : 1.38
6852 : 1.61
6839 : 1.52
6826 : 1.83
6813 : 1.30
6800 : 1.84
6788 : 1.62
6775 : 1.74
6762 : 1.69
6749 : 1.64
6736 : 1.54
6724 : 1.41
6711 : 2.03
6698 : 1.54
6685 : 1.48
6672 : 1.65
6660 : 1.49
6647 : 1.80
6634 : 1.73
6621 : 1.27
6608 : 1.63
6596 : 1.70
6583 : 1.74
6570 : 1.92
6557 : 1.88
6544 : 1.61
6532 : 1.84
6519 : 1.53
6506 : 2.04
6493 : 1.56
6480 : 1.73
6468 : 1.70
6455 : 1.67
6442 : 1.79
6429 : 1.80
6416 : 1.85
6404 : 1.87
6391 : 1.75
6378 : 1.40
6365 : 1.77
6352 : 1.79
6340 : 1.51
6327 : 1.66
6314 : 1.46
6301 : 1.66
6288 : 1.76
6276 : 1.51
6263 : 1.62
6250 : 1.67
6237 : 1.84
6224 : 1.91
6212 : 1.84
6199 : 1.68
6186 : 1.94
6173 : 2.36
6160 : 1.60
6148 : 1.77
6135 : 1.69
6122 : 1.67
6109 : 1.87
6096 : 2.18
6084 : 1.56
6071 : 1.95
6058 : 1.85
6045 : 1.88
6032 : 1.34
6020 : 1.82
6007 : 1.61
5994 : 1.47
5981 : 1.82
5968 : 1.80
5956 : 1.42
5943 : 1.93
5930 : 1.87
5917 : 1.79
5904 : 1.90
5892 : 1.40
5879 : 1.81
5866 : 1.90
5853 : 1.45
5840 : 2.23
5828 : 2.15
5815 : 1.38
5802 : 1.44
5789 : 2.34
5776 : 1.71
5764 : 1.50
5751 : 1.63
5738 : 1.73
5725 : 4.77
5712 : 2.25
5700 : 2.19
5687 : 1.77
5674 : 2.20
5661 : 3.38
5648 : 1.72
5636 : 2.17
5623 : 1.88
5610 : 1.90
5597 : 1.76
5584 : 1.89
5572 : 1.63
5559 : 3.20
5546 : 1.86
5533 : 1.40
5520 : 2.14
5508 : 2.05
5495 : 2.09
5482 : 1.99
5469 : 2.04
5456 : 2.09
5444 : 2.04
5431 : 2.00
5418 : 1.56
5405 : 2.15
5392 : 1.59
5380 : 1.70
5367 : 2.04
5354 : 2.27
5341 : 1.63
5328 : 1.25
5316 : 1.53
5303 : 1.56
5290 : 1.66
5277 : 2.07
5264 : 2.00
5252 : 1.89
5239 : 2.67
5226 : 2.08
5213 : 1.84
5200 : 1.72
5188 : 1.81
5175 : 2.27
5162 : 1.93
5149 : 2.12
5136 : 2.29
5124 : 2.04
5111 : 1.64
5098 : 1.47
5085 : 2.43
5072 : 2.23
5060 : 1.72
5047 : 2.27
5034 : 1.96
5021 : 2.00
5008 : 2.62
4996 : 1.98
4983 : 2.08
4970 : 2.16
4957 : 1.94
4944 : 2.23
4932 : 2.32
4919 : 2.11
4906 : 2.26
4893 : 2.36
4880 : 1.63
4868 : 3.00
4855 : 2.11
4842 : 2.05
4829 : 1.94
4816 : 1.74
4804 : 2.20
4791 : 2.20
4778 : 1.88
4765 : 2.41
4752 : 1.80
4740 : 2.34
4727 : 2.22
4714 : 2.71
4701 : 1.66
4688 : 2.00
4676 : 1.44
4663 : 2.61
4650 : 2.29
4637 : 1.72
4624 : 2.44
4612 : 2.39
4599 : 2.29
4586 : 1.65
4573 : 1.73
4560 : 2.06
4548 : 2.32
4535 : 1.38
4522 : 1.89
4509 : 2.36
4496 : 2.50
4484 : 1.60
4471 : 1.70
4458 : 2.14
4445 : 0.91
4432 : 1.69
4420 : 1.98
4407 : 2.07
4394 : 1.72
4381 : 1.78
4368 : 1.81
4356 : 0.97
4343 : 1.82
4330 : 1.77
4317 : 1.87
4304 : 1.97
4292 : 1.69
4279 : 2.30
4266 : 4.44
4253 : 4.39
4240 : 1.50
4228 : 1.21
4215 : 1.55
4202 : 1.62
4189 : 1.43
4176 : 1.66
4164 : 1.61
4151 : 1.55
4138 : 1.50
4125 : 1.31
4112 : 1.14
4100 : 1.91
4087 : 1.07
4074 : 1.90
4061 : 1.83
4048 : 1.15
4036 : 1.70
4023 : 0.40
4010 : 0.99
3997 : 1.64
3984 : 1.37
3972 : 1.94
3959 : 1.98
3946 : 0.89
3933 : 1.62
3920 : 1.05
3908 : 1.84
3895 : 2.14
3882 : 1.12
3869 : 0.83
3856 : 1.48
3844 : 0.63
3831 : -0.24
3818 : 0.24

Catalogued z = 0.142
